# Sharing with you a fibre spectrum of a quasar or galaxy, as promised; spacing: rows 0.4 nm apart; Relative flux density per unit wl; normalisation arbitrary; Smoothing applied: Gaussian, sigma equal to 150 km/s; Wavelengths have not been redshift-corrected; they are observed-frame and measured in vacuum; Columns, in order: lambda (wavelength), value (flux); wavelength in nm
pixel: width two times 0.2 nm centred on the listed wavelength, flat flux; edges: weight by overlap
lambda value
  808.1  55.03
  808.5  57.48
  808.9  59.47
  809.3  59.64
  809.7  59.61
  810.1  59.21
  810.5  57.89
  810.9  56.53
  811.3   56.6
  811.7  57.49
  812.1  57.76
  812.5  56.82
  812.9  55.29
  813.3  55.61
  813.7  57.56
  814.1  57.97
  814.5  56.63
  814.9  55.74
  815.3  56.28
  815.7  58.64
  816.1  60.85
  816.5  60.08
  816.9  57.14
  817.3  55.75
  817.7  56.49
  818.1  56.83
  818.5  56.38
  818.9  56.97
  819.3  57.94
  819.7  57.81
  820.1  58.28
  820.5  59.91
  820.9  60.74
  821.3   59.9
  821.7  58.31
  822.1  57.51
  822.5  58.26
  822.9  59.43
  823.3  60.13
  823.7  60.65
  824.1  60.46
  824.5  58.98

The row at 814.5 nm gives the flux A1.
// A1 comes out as 56.63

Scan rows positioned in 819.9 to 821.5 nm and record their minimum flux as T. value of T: 58.28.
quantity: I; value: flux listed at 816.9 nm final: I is 57.14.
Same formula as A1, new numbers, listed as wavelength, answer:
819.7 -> 57.81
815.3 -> 56.28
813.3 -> 55.61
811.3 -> 56.6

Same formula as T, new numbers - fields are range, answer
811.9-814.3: 55.29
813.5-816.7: 55.74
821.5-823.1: 57.51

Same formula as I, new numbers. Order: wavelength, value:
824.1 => 60.46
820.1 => 58.28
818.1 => 56.83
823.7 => 60.65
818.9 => 56.97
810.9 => 56.53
